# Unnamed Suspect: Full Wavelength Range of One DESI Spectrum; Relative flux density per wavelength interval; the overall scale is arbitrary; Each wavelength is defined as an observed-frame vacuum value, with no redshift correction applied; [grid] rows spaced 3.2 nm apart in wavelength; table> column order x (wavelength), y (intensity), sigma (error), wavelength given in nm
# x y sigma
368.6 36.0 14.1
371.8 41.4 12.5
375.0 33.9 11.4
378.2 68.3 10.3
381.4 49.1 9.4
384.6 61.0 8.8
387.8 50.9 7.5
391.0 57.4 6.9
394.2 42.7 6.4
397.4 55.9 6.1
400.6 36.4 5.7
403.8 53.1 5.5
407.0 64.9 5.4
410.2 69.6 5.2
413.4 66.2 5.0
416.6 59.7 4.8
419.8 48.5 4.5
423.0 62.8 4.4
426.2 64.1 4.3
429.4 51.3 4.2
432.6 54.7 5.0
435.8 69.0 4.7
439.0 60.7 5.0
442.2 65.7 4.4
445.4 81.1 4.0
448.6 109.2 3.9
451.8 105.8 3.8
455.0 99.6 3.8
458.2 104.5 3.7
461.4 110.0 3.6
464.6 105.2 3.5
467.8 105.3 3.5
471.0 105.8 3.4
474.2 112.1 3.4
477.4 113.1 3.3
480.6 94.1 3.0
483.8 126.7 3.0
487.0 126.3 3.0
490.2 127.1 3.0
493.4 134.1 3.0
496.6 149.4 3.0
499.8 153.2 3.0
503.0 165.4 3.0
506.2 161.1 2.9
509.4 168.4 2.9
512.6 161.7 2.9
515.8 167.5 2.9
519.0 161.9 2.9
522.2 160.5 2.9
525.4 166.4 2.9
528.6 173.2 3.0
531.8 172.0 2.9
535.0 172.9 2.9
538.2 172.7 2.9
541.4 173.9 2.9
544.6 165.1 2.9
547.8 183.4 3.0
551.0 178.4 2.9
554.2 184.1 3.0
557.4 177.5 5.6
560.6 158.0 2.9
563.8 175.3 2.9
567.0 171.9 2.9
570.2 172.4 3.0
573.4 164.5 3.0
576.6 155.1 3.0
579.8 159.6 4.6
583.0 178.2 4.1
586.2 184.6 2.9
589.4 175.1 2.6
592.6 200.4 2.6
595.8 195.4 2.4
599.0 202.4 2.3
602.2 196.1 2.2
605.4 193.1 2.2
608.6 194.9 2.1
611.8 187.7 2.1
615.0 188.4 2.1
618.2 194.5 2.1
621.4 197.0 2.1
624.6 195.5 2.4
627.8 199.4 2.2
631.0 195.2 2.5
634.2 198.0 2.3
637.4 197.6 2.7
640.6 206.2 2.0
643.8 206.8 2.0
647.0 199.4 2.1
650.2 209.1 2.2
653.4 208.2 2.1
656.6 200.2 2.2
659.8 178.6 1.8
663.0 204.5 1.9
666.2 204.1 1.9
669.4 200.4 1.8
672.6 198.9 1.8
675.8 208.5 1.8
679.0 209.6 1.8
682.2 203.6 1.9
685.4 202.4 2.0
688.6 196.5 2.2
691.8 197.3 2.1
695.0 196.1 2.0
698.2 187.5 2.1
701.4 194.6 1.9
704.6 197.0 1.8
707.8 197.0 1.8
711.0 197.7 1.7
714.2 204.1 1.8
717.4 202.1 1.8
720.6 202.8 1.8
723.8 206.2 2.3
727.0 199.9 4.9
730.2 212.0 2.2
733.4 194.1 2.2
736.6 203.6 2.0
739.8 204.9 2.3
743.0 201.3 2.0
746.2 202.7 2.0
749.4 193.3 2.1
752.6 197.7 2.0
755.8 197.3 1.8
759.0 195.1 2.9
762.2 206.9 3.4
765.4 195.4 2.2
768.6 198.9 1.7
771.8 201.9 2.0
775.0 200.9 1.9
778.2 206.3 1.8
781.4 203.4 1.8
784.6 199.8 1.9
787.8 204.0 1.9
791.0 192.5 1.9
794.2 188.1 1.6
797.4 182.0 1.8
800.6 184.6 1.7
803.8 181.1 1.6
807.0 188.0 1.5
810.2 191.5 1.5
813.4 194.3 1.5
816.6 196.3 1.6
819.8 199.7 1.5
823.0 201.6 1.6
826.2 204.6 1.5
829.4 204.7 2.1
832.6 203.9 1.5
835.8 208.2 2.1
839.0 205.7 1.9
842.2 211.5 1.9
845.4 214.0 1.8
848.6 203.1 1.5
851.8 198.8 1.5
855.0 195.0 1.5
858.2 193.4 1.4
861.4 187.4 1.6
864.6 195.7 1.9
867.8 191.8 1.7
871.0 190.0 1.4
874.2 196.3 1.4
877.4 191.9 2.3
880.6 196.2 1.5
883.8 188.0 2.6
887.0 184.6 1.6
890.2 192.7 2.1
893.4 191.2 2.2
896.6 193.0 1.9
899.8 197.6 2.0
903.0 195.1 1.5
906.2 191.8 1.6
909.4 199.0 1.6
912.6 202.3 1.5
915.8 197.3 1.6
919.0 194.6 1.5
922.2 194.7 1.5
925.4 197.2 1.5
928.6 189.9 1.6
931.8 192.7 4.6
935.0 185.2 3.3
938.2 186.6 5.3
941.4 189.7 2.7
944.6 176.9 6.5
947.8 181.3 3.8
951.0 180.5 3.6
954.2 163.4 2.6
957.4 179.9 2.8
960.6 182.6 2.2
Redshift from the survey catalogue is 0.118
